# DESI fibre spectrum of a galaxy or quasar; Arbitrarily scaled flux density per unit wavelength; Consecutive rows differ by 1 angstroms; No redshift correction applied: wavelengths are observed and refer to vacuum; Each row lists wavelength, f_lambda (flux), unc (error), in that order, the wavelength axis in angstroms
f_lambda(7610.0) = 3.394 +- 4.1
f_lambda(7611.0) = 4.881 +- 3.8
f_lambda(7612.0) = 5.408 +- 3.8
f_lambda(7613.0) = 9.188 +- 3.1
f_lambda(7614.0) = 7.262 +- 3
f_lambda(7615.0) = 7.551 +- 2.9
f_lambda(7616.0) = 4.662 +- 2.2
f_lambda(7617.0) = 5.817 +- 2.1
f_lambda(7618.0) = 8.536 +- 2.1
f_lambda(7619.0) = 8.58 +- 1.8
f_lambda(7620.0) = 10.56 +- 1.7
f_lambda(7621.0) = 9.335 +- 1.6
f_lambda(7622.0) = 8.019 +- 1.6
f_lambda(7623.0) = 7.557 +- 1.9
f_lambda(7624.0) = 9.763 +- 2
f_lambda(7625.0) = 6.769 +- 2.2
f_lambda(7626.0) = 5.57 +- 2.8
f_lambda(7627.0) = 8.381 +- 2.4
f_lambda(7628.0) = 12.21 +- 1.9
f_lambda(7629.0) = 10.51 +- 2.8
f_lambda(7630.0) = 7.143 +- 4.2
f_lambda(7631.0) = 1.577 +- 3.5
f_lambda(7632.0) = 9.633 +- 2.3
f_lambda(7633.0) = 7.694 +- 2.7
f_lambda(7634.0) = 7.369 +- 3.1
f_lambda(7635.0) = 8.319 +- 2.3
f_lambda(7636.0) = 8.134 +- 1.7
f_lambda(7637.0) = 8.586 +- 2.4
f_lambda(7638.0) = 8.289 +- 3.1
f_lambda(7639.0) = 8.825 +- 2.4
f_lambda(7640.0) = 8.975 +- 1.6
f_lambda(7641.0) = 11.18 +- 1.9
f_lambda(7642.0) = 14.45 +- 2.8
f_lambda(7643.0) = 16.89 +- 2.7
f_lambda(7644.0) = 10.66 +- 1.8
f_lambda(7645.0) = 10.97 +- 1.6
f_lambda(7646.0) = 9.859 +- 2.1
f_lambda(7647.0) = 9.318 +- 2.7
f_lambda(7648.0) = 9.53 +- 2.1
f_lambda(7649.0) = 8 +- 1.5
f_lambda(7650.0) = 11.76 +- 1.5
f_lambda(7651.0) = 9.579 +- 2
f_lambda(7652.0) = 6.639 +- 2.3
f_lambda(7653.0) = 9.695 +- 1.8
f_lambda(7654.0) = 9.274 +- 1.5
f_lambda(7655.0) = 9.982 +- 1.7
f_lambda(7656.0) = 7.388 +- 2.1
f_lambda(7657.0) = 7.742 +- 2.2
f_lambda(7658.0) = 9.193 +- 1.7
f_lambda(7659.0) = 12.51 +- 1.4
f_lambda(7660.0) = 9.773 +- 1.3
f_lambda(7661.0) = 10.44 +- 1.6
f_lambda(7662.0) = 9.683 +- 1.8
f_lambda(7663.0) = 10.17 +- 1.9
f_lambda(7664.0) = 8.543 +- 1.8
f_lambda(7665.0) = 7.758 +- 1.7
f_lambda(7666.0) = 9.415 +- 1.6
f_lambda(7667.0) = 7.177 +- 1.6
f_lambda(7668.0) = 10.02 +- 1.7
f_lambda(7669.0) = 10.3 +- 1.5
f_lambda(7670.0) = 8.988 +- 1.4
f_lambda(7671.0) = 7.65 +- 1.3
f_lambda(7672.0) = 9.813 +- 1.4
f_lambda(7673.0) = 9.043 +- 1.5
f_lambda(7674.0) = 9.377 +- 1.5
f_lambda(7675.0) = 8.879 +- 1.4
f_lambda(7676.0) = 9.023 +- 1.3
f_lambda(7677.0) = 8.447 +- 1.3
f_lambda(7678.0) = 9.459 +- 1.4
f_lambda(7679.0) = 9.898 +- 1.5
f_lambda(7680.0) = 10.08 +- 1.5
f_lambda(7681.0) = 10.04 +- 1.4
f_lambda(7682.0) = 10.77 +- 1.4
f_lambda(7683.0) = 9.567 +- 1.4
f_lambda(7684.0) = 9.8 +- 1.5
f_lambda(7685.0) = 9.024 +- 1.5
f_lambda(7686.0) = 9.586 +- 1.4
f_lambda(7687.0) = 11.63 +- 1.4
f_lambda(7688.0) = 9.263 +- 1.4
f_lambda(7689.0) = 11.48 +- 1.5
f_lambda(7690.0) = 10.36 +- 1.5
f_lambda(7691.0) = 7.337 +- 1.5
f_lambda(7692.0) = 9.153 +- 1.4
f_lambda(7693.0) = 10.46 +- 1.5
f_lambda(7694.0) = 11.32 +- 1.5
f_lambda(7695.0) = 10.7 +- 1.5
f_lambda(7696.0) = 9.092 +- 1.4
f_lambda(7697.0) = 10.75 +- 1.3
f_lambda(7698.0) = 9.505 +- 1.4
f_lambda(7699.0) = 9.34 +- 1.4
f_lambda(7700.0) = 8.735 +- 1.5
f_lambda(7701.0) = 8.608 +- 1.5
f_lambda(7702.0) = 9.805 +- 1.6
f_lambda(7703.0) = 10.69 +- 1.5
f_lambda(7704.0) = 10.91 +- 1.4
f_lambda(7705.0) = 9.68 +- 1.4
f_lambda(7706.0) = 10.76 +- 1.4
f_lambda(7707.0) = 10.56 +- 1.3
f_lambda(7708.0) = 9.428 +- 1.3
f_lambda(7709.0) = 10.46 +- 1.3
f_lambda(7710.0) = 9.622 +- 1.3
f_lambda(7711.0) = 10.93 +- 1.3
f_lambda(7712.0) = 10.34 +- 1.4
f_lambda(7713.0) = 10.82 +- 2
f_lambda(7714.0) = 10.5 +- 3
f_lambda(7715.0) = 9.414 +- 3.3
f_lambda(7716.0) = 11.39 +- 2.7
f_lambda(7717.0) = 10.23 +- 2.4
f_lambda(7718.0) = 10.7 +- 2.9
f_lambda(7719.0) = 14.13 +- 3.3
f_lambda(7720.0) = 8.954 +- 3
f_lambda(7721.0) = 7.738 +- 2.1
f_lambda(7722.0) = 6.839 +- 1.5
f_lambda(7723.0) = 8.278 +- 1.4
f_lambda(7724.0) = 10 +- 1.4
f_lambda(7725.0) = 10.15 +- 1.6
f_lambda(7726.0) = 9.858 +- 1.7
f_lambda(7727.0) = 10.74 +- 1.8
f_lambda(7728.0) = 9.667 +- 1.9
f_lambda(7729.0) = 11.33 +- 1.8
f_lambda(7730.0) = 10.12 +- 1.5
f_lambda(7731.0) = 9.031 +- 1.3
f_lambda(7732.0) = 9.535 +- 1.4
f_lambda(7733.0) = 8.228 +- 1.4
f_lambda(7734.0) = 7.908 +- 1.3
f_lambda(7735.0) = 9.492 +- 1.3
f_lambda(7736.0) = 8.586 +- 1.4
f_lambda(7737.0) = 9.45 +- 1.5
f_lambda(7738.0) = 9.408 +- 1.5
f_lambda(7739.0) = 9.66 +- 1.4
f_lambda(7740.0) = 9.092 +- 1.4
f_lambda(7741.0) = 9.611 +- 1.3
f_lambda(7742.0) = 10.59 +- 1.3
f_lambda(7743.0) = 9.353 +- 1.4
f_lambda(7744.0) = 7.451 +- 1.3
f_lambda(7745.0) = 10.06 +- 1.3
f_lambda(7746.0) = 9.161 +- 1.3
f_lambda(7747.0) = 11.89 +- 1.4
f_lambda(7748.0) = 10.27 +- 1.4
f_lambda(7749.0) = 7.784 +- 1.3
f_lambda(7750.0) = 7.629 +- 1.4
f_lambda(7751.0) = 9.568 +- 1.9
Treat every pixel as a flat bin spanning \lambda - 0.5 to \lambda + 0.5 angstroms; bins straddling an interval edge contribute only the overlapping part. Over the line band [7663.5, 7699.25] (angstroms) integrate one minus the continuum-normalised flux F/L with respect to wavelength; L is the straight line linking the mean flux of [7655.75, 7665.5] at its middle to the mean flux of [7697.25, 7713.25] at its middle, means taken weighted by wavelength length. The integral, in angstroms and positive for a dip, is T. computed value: 0.5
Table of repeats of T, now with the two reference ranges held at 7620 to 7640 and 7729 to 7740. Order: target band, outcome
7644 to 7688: -4.7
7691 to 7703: -1.2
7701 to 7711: -1.4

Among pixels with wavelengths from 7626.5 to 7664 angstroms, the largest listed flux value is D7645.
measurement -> 16.89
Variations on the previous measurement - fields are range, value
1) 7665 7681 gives 10.3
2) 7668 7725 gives 14.13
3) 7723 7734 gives 11.33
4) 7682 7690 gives 11.63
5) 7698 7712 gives 10.93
